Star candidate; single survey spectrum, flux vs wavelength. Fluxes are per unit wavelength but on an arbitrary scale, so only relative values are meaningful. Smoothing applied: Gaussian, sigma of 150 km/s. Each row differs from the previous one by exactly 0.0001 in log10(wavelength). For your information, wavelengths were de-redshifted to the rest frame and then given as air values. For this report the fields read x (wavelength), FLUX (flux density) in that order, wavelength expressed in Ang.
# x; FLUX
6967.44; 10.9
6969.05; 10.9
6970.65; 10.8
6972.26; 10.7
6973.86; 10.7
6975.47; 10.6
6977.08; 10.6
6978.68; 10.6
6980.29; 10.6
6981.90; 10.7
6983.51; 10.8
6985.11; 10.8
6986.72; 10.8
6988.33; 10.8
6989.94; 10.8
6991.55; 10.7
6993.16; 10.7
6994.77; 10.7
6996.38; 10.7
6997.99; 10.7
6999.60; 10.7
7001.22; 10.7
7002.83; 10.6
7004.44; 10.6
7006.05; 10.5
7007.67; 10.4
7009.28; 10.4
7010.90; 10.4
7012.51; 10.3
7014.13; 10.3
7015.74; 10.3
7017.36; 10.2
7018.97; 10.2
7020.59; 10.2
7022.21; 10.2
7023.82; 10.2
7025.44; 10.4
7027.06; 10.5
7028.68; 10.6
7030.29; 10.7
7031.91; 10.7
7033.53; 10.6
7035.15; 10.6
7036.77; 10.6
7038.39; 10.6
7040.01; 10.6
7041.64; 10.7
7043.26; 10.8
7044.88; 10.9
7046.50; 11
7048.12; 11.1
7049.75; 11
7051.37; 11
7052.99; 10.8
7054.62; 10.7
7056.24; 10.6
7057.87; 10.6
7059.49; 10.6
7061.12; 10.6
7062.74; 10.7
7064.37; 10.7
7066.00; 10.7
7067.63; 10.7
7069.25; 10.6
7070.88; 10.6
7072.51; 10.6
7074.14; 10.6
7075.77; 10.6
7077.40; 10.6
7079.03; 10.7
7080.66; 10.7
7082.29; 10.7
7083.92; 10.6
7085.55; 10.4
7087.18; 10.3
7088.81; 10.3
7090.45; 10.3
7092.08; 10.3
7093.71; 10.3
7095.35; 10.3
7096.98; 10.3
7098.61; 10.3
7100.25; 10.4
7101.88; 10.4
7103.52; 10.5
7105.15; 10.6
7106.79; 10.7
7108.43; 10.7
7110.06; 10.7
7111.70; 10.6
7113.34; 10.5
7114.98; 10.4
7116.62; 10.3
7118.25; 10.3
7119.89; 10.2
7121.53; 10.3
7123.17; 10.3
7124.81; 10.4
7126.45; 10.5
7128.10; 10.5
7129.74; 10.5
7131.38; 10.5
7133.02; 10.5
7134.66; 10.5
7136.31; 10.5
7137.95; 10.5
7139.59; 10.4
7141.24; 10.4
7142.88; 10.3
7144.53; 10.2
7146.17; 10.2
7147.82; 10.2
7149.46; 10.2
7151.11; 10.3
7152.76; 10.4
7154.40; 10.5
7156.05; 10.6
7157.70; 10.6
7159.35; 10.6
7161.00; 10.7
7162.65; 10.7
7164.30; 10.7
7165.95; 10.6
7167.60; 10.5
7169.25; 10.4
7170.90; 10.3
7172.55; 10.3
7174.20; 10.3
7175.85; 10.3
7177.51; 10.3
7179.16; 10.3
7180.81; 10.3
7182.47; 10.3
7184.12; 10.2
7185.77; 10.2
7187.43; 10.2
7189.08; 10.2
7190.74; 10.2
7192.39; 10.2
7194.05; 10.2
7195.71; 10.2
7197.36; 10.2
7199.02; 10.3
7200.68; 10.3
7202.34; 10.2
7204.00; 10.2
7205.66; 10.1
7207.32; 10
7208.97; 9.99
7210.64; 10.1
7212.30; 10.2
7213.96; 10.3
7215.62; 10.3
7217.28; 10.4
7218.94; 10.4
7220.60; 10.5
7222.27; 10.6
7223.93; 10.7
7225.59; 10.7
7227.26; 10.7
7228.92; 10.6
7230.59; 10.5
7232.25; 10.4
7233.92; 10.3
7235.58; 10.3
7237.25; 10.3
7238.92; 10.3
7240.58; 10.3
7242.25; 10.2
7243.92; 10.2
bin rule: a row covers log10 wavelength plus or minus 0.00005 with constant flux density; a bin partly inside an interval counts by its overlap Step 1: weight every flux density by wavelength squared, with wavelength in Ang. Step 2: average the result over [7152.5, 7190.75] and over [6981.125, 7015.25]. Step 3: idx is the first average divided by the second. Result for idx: 1.0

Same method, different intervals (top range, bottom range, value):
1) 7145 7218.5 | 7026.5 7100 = 1.00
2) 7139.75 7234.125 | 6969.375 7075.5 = 1.02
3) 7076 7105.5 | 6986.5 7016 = 1.01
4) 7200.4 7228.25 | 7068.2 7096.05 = 1.02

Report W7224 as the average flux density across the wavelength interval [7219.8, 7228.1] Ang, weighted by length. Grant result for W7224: 10.6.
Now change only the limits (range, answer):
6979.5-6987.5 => 10.7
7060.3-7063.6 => 10.6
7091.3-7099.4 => 10.3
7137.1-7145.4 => 10.4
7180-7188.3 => 10.2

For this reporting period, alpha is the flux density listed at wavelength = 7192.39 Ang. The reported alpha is 10.2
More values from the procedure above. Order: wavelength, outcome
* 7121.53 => 10.3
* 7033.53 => 10.6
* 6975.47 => 10.6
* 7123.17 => 10.3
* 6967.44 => 10.9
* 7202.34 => 10.2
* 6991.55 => 10.7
